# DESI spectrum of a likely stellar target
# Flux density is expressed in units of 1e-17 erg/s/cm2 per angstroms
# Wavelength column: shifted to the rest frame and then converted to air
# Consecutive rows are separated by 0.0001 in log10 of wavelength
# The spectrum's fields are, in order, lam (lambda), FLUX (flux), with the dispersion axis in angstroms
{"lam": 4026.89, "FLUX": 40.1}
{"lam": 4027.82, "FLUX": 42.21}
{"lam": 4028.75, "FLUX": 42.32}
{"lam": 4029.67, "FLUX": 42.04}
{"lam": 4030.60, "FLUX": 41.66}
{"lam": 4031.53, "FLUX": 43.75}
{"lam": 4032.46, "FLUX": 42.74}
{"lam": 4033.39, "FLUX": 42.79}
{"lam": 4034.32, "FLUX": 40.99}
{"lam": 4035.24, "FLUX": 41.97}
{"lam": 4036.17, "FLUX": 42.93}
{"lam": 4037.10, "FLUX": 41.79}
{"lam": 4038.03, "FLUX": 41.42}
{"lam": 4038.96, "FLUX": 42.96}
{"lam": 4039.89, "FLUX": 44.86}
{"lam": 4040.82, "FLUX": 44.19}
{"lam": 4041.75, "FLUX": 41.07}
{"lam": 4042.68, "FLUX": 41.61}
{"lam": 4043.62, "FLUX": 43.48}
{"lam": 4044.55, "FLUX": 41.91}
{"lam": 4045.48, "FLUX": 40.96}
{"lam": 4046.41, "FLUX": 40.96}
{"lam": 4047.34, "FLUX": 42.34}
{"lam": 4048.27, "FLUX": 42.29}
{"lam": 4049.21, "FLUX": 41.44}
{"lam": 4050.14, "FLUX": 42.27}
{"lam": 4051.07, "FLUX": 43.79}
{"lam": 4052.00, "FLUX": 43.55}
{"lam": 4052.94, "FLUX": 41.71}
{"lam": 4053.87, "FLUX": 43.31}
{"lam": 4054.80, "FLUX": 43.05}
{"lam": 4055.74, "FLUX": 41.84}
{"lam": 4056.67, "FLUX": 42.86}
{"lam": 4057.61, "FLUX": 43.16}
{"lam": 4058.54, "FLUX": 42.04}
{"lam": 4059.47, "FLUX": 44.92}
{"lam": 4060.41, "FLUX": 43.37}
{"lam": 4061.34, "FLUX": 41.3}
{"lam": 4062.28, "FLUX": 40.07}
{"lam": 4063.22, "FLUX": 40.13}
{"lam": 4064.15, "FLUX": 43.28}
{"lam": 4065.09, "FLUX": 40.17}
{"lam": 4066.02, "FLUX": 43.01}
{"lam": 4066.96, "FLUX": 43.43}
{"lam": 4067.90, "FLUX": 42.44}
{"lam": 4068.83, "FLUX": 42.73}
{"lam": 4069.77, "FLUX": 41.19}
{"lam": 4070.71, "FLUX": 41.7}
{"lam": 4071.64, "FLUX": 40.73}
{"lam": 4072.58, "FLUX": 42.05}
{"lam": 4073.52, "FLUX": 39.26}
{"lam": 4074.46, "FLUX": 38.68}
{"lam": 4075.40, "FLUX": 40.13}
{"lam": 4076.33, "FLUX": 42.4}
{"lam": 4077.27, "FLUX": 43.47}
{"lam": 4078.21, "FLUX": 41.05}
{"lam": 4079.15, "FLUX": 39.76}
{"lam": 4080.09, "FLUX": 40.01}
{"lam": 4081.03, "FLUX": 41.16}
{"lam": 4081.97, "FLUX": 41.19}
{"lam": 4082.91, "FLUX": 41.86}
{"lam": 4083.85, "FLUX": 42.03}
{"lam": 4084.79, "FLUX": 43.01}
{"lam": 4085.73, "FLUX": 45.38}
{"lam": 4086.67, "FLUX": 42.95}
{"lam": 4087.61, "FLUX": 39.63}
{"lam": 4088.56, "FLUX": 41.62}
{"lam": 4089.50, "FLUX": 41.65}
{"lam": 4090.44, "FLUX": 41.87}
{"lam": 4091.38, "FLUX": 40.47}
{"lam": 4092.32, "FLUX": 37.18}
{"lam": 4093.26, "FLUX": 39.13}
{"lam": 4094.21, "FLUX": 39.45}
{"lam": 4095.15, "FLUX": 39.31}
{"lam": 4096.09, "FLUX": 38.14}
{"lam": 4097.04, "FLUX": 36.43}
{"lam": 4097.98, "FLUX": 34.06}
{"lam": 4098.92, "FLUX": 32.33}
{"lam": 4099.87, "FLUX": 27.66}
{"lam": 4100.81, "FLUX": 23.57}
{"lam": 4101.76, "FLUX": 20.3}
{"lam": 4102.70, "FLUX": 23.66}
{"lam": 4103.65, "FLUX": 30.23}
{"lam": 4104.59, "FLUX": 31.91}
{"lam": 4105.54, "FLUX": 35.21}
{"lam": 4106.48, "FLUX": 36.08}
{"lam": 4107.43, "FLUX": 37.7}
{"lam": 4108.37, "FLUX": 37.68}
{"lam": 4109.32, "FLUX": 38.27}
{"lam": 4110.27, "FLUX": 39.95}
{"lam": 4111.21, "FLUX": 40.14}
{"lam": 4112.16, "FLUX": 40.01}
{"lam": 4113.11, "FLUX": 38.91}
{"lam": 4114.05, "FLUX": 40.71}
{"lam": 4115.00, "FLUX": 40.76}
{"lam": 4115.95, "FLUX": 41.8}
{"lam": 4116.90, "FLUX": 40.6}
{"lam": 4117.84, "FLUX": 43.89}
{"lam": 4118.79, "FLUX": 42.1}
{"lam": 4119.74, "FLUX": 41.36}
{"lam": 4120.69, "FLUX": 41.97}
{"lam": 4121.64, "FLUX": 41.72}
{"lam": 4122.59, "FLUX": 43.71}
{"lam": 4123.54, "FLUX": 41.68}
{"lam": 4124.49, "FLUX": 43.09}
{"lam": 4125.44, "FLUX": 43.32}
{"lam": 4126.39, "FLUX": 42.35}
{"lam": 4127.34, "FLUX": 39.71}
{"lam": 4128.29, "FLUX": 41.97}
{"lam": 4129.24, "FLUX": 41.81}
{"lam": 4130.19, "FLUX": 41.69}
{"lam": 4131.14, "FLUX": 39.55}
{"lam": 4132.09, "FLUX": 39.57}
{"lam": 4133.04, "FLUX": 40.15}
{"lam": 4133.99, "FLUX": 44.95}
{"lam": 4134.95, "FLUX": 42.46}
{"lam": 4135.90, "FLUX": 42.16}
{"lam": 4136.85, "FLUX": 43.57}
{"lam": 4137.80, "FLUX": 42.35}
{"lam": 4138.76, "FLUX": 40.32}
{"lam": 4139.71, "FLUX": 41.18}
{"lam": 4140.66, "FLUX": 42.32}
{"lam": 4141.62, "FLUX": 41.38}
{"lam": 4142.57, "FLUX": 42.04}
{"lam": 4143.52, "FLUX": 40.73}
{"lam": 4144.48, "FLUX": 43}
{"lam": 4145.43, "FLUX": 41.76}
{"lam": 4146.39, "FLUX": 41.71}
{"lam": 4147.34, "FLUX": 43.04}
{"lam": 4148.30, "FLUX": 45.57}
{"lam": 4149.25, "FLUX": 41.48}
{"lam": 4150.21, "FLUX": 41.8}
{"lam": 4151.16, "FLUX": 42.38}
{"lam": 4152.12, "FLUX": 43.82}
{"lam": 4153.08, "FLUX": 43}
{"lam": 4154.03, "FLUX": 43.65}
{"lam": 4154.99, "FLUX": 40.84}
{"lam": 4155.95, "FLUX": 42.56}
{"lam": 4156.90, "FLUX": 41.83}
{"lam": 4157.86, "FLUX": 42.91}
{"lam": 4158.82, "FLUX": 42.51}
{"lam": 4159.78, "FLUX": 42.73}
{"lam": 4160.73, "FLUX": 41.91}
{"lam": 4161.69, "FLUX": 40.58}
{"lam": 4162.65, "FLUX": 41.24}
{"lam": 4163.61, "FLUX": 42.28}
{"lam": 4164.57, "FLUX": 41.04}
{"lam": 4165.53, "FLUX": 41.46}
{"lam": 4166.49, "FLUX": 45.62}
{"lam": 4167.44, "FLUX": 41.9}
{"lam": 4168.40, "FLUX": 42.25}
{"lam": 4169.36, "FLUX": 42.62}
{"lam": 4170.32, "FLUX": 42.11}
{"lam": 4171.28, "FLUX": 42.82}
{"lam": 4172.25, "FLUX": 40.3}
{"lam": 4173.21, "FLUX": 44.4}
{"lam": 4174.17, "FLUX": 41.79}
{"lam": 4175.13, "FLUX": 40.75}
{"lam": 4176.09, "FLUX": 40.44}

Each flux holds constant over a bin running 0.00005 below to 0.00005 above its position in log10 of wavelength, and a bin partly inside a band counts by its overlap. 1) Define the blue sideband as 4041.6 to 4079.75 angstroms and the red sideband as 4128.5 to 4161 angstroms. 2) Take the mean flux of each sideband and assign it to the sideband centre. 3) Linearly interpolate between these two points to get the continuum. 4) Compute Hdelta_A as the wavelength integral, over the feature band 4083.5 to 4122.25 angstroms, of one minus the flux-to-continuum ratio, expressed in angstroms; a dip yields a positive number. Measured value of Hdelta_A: 3.9 angstroms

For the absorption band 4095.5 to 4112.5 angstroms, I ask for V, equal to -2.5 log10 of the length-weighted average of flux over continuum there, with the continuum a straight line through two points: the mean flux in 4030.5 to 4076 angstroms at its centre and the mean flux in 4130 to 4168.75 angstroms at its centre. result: 0.25 mag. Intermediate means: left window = 42.1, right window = 42.1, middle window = 33.5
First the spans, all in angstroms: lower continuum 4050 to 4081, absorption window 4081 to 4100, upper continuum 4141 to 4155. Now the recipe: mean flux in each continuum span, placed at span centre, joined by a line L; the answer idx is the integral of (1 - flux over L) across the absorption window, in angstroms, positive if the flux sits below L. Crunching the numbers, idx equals 1.1 angstroms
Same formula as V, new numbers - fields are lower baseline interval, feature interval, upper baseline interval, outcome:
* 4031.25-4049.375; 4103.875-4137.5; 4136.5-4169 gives 0.04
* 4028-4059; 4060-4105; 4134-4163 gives 0.09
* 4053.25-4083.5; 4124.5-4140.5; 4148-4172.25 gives 0.01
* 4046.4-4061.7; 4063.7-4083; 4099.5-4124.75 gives -0.01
